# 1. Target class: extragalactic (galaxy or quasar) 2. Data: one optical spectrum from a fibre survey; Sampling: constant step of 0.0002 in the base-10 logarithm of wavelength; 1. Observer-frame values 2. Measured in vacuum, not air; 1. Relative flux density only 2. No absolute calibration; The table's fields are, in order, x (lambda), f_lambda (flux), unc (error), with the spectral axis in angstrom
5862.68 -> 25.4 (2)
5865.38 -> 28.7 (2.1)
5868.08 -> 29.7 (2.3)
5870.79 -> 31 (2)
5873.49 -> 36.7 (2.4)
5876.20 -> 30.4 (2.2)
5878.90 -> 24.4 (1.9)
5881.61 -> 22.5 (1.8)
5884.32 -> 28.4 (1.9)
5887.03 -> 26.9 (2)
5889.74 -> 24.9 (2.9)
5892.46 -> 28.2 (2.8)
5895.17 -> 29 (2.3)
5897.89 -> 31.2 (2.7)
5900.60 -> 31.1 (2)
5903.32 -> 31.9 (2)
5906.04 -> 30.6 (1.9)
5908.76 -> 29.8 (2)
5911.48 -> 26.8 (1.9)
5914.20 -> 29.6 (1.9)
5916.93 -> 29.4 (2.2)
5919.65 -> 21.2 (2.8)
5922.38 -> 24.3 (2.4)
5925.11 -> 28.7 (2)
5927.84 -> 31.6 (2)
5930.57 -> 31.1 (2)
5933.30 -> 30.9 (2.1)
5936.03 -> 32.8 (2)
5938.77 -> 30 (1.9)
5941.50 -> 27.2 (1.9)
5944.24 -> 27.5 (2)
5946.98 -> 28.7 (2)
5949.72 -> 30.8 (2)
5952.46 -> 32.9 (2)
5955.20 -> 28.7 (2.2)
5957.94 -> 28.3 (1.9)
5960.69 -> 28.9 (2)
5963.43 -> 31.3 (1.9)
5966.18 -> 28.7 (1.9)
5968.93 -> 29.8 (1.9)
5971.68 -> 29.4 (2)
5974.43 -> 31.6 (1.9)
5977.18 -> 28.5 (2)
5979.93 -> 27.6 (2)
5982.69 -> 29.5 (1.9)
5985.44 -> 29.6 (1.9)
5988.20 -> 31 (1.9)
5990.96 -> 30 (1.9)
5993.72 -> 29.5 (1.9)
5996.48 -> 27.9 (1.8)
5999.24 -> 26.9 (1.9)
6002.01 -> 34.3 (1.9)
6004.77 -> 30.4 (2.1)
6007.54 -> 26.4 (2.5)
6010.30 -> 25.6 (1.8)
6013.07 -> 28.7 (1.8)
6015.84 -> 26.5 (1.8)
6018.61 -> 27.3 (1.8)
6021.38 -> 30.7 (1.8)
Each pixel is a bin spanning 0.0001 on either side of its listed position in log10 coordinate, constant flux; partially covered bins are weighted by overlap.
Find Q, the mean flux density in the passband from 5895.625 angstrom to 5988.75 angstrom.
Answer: 29.4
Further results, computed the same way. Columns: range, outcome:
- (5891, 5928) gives 28.7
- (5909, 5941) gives 28.8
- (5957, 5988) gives 29.5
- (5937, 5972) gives 29.4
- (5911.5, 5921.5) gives 26.6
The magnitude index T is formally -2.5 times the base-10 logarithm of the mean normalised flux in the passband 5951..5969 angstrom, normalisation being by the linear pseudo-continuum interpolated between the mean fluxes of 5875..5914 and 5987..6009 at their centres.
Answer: -0.027 mag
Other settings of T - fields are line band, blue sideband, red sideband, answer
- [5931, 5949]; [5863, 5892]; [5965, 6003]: -0.02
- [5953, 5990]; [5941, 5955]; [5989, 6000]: -0.01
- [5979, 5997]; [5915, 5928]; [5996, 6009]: -0.02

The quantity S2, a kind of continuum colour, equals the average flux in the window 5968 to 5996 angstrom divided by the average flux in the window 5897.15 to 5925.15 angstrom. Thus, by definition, 1.0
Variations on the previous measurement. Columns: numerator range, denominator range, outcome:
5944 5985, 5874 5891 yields 1.10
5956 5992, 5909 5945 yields 1.03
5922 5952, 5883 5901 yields 1.05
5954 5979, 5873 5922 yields 1.04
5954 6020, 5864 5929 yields 1.01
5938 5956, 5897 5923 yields 1.03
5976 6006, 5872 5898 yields 1.05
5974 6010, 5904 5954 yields 1.01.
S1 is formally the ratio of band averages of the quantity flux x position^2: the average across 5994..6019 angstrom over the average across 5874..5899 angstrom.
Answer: 1.1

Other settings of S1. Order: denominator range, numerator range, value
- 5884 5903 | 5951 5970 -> 1.06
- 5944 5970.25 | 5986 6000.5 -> 0.99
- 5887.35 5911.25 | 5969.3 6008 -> 1.04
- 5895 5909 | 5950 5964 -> 0.99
